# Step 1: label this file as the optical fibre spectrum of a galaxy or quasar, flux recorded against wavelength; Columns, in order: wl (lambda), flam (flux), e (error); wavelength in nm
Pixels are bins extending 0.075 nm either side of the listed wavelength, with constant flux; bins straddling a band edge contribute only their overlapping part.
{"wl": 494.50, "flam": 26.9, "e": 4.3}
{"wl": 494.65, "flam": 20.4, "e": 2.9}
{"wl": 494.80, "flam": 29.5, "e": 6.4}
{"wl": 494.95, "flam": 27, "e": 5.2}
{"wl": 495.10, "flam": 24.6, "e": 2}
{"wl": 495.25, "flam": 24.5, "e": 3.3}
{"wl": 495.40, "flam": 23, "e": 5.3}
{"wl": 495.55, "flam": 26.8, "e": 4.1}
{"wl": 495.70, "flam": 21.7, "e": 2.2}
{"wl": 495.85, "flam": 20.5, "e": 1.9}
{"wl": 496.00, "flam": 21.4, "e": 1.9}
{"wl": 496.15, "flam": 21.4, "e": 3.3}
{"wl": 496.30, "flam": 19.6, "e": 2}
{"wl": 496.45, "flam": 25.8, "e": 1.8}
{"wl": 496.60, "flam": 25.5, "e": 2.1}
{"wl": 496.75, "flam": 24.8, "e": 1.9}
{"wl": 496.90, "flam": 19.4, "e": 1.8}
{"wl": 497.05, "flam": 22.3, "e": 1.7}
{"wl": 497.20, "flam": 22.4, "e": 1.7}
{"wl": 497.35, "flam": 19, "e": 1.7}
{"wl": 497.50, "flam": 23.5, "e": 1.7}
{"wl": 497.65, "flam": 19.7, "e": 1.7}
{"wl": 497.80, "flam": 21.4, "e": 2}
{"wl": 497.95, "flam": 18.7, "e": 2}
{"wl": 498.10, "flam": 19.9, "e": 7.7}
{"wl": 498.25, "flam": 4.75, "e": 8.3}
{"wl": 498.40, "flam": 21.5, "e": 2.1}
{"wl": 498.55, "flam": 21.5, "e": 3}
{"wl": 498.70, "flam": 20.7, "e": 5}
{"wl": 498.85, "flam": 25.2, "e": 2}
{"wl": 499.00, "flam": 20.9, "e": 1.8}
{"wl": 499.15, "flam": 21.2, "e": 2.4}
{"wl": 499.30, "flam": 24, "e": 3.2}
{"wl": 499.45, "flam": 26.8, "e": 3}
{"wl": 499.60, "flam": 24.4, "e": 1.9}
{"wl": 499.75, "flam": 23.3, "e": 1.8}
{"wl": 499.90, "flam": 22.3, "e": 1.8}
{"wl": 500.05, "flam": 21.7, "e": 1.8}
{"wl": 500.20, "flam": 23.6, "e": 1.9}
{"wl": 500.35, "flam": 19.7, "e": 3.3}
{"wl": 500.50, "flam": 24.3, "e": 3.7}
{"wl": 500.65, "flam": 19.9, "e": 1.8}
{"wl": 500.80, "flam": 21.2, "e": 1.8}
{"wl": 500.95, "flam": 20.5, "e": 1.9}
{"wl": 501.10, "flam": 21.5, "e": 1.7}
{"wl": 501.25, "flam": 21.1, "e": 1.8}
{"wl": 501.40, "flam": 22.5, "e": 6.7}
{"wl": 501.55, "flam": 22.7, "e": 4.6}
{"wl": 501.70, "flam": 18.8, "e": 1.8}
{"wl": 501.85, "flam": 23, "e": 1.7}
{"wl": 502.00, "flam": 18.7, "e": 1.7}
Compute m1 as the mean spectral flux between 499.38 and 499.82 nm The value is 24.8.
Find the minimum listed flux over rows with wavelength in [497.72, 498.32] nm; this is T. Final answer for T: 4.75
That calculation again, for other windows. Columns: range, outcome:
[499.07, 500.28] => 21.2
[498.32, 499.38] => 20.7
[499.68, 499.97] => 22.3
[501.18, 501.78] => 18.8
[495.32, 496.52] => 19.6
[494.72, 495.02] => 27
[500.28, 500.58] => 19.7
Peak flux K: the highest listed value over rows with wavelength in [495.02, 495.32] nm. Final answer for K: 24.6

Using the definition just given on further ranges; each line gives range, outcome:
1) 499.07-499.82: 26.8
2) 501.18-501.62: 22.7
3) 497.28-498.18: 23.5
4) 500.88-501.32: 21.5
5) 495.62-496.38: 21.7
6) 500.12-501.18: 24.3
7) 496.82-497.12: 22.3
